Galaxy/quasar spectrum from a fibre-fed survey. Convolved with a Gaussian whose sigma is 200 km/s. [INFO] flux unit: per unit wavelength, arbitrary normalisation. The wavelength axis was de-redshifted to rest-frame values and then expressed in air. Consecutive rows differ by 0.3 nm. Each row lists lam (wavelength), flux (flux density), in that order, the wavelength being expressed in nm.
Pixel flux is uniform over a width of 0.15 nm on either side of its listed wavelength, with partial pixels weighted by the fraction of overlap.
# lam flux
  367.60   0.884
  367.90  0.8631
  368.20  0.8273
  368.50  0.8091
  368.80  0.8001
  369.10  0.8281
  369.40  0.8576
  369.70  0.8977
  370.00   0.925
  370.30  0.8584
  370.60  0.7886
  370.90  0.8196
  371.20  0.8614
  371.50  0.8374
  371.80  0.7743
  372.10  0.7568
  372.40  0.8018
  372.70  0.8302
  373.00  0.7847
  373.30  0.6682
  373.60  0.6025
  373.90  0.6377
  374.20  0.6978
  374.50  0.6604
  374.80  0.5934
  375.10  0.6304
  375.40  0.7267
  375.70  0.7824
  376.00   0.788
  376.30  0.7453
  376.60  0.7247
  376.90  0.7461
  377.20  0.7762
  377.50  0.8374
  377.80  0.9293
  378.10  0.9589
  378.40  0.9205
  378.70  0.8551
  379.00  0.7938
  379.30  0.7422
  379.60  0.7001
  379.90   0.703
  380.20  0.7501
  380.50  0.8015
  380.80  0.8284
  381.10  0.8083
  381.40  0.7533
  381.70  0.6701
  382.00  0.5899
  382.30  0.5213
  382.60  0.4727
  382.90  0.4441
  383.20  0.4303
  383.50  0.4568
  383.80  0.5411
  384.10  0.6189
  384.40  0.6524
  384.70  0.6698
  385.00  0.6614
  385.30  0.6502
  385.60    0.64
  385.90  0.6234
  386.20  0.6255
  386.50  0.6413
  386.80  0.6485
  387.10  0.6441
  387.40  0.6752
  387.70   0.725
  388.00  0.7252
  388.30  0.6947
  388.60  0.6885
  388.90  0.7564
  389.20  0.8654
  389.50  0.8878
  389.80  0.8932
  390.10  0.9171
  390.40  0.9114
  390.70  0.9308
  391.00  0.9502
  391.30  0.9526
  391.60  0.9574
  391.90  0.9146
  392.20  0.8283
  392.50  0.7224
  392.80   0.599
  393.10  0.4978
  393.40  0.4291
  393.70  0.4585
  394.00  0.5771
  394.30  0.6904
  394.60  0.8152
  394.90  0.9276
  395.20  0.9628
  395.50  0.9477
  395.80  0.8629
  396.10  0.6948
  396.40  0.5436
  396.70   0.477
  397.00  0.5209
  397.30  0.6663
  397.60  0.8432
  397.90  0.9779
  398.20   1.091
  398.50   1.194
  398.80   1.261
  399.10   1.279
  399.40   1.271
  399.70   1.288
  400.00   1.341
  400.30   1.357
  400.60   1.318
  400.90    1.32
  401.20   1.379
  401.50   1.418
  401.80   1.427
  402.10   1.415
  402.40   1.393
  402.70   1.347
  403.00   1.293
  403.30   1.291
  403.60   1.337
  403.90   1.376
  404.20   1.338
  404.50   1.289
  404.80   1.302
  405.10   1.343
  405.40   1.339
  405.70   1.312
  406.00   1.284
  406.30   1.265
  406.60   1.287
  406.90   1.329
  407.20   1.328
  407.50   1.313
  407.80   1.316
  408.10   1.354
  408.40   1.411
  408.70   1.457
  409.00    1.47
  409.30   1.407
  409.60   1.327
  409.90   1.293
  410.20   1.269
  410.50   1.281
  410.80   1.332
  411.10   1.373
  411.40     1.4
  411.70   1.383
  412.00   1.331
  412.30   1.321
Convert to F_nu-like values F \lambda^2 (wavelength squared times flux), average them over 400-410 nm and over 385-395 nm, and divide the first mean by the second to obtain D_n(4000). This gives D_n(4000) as 1.96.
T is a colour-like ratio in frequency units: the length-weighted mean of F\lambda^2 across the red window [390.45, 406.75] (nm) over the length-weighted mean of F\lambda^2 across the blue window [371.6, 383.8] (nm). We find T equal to 1.65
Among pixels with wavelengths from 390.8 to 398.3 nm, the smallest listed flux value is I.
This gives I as 0.4291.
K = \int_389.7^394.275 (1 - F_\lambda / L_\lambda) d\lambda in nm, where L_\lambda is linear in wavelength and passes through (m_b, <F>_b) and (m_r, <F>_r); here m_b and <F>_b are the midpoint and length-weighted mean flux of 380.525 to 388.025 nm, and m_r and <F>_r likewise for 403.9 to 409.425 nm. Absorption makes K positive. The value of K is 0.523 nm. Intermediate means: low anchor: 0.63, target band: 0.766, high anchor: 1.34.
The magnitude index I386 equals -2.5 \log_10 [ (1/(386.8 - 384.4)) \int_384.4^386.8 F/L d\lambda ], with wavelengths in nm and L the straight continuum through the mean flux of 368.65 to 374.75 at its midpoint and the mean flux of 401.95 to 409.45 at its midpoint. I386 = 0.487 mag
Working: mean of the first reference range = 0.781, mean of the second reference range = 1.34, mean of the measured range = 0.645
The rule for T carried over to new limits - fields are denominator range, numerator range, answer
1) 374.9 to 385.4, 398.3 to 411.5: 2.15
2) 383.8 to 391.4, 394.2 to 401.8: 1.47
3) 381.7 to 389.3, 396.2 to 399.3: 1.51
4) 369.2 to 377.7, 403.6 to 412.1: 2.09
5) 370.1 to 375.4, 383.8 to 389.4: 0.98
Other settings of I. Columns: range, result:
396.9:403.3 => 0.5209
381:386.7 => 0.4303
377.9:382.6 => 0.4727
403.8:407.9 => 1.265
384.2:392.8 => 0.599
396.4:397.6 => 0.477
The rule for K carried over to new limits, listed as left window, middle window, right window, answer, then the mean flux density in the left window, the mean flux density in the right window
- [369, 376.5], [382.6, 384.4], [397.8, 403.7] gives 0.86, 0.765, 1.3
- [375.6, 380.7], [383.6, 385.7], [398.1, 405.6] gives 0.70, 0.798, 1.32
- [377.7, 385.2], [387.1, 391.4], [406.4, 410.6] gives 0.30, 0.689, 1.35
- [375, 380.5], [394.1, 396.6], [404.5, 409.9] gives 0.72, 0.786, 1.34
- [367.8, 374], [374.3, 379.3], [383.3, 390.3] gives -0.11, 0.802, 0.691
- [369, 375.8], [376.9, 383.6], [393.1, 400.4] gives 0.70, 0.766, 0.884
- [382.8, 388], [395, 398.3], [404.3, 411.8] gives 0.66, 0.614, 1.34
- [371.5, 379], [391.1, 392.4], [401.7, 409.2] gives 0.21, 0.762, 1.34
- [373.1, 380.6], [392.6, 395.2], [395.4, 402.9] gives 0.96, 0.751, 1.11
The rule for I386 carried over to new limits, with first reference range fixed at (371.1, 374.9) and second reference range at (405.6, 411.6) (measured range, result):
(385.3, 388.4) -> 0.41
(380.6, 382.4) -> 0.24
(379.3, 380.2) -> 0.18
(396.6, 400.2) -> 0.14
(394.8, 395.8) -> 0.19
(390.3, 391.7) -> 0.11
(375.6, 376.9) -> 0.04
